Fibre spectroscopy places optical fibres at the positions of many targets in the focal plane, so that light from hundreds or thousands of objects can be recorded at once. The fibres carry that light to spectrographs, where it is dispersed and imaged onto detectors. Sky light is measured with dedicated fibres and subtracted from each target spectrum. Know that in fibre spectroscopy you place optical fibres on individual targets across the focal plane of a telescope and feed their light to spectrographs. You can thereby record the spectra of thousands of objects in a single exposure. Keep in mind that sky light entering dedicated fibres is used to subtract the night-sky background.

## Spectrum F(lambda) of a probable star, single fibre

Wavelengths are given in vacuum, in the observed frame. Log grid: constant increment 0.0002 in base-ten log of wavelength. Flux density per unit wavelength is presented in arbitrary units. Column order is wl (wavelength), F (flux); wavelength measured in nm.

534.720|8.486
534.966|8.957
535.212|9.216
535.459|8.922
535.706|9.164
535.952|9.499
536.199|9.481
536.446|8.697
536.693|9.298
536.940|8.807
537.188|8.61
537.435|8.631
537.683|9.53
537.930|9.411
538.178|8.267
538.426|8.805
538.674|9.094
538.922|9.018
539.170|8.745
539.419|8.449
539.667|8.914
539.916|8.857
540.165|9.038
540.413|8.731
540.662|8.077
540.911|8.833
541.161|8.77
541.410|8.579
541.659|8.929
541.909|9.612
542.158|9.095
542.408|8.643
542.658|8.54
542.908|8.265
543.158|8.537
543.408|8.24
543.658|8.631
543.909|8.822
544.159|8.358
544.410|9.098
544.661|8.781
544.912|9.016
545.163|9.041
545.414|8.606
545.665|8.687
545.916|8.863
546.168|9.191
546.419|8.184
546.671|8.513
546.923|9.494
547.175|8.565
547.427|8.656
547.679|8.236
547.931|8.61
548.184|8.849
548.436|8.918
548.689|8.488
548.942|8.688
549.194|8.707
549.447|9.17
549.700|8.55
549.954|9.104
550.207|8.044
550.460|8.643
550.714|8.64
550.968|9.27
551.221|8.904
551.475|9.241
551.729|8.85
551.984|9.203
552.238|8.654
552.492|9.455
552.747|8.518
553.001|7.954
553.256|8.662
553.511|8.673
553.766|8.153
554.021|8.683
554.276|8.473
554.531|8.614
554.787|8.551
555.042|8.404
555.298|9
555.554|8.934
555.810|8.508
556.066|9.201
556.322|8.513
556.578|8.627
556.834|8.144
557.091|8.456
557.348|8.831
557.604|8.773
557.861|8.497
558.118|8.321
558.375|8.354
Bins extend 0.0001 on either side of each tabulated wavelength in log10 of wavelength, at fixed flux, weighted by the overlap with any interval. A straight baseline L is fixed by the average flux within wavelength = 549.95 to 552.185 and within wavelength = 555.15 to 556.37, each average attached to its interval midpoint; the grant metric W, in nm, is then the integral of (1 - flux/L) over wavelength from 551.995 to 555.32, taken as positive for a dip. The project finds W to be 0.09 nm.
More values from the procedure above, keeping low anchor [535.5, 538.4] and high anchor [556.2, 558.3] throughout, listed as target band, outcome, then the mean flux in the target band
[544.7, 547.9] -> 0.015 nm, 8.75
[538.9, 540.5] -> 0.026 nm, 8.81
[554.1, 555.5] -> -0.008 nm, 8.63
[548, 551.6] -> -0.039 nm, 8.8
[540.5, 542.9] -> 0.039 nm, 8.76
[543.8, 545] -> 0.004 nm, 8.81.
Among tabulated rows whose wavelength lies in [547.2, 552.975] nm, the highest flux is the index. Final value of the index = 9.455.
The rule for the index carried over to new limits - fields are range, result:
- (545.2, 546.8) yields 9.191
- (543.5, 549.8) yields 9.494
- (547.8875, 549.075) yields 8.918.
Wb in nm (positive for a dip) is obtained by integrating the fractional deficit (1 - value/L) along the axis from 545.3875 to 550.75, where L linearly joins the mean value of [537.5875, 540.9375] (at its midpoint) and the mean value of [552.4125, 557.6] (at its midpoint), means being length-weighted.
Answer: 0.006 nm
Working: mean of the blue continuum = 8.84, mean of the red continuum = 8.61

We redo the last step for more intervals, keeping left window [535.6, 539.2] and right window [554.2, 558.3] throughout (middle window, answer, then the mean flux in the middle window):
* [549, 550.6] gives 0.009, 8.7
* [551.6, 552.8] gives -0.036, 8.96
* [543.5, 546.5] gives 0.026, 8.78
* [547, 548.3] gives 0.027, 8.61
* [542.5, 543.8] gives 0.064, 8.45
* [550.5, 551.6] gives -0.033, 8.98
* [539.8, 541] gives 0.033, 8.71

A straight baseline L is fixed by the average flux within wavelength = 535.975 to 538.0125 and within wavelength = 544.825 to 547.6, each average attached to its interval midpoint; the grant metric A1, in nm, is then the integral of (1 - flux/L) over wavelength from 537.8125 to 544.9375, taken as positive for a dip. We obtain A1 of 0.14 nm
